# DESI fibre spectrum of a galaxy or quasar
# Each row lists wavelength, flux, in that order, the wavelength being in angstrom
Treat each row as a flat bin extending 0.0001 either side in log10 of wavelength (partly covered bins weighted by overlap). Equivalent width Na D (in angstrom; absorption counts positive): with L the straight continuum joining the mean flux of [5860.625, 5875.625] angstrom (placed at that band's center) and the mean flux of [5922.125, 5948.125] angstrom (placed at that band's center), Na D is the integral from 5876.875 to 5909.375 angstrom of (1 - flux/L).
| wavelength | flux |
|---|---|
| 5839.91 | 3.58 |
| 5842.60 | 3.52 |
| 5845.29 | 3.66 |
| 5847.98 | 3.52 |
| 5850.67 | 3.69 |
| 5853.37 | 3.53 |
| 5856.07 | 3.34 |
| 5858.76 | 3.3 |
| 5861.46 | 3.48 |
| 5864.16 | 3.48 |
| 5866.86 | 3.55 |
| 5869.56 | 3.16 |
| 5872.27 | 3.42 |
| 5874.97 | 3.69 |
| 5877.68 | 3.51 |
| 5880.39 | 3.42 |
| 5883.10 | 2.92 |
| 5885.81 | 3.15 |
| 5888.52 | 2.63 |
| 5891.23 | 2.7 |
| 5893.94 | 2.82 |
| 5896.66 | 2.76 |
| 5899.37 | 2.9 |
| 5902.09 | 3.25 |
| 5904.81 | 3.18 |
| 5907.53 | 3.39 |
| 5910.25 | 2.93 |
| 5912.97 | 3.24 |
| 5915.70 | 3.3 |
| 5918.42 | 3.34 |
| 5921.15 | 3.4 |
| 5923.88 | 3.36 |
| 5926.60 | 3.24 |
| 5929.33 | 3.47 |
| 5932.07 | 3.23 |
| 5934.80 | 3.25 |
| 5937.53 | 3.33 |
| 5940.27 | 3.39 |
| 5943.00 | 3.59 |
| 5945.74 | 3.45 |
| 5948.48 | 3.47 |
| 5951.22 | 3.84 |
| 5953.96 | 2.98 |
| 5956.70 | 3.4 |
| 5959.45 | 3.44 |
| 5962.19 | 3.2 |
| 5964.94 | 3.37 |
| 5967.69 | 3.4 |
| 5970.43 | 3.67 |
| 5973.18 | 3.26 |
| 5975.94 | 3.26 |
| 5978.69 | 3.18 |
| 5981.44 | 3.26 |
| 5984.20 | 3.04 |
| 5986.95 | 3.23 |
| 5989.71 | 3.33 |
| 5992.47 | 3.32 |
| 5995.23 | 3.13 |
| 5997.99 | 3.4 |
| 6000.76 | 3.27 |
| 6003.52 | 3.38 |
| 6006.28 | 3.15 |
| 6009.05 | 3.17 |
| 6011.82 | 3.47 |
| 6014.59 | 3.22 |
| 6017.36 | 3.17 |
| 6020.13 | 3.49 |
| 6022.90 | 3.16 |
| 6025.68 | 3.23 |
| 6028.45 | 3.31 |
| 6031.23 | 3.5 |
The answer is 3.6 angstrom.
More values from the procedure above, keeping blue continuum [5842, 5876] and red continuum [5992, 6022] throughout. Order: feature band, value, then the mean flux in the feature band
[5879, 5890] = 1.4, 3.03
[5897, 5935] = 1.9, 3.24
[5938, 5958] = -0.4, 3.44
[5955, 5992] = 0.3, 3.31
